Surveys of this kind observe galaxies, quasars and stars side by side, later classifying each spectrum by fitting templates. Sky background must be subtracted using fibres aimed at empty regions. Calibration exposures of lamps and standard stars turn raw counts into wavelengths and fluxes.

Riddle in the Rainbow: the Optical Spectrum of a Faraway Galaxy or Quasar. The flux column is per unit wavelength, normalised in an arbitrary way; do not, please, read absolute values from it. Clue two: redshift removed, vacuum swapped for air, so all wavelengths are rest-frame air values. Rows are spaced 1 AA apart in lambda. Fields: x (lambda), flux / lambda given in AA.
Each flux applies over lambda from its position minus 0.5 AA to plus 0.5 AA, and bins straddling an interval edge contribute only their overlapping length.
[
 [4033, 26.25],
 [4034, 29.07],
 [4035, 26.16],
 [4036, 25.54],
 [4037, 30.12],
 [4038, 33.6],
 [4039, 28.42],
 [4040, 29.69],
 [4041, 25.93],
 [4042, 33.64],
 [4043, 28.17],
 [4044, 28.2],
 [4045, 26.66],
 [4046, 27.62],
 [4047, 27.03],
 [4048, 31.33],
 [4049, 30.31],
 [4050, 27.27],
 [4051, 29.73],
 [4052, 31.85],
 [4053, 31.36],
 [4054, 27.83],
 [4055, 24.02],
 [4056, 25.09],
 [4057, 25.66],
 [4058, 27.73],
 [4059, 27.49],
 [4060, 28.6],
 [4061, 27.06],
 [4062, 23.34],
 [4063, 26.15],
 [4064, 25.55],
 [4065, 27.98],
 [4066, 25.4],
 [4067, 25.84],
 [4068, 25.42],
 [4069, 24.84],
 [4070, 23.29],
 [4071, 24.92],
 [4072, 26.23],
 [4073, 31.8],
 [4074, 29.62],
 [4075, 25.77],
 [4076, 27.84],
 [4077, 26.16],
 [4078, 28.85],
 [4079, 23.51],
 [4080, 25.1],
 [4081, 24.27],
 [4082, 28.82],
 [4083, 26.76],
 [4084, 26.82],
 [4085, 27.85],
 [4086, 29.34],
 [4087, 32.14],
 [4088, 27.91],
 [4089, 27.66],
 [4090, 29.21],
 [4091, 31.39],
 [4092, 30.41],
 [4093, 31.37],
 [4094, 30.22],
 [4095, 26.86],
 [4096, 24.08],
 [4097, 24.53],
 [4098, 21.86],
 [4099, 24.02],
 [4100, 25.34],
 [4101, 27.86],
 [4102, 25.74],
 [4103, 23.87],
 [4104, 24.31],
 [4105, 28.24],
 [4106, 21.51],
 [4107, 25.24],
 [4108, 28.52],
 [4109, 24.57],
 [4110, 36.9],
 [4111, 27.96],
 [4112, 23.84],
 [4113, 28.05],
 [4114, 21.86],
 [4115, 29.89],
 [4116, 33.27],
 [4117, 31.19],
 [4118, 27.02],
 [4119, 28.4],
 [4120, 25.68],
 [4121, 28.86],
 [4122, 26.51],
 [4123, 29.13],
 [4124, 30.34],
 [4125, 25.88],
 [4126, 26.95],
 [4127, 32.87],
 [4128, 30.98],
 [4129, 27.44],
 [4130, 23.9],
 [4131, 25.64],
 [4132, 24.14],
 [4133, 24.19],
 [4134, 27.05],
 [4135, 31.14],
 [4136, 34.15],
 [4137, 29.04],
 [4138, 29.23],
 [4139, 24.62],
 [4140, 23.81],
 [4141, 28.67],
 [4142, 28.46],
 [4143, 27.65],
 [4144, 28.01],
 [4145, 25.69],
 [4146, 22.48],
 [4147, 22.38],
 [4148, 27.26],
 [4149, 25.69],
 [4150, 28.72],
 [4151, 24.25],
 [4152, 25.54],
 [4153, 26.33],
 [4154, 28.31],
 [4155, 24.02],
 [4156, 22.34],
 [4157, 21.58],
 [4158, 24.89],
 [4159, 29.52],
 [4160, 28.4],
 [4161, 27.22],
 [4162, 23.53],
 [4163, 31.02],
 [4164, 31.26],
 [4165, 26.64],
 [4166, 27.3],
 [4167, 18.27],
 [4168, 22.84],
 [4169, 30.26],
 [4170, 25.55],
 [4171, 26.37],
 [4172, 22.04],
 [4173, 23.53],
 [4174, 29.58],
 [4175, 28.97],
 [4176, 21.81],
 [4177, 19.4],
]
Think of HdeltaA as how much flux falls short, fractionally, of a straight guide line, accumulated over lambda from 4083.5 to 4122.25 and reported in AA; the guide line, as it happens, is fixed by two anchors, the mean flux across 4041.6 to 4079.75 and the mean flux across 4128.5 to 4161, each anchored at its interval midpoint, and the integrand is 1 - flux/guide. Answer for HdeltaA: -0.9 AA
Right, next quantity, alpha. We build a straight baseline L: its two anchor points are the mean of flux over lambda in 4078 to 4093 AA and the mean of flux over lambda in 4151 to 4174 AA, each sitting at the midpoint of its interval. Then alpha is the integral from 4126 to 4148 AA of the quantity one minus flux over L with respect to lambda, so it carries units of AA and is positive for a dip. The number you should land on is -0.5 AA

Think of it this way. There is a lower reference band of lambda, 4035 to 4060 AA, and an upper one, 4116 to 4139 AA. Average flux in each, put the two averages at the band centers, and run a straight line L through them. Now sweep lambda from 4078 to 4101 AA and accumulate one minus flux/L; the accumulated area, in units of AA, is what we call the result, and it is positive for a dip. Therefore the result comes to 0.8 AA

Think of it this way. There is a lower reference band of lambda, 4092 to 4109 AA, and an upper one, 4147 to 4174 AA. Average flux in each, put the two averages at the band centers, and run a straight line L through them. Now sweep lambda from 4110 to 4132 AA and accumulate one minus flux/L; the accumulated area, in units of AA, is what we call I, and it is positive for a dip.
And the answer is -1.8 AA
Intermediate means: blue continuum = 25.9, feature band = 28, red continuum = 25.9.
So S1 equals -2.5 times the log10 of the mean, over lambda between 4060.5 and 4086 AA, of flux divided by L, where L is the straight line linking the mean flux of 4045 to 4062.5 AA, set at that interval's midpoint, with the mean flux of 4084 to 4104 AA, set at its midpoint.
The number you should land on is 0.05 mag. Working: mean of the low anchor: 27.8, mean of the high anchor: 27.4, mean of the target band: 26.4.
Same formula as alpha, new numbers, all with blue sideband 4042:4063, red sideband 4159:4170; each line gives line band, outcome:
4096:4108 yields 1.09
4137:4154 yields 0.40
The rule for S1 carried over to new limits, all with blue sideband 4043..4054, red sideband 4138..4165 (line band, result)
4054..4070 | 0.107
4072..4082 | 0.048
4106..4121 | -0.021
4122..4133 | -0.023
